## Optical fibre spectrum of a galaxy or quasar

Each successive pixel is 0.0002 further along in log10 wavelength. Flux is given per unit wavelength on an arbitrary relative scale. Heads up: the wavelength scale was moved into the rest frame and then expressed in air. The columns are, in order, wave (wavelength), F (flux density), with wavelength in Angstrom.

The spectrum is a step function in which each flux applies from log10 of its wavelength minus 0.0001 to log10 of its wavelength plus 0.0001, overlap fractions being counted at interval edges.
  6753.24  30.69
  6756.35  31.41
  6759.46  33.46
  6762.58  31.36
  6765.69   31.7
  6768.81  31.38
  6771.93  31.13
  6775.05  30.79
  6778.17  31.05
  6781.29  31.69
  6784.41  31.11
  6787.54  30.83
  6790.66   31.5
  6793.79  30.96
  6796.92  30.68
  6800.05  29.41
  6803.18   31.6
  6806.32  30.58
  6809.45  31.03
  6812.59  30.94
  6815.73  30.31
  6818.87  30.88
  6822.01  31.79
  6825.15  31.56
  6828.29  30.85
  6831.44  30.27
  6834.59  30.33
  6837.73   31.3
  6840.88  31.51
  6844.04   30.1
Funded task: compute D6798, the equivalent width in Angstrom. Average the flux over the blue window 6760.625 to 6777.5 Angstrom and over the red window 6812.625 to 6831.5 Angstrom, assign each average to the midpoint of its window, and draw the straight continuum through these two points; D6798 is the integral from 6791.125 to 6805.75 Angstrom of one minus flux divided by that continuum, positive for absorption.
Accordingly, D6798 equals 0.2 Angstrom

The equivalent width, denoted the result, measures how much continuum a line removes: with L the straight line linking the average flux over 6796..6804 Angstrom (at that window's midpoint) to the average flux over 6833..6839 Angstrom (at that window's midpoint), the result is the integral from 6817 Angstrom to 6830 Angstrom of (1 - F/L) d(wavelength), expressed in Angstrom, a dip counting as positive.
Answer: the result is -0.2 Angstrom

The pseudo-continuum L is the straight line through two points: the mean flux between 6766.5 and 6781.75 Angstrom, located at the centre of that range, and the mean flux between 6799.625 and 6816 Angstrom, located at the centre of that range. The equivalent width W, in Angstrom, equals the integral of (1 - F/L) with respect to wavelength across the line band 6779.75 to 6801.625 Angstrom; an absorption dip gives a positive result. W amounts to 0.1 Angstrom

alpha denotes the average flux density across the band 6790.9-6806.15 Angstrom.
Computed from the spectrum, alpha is 30.7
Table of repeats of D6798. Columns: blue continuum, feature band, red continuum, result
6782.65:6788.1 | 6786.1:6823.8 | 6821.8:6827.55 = 0.5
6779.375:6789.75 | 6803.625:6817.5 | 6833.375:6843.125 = 0.2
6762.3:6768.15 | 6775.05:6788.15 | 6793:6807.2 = 0.0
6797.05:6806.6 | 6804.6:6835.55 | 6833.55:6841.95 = 0.0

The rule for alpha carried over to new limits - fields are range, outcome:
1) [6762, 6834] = 31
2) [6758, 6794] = 31.4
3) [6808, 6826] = 31.1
